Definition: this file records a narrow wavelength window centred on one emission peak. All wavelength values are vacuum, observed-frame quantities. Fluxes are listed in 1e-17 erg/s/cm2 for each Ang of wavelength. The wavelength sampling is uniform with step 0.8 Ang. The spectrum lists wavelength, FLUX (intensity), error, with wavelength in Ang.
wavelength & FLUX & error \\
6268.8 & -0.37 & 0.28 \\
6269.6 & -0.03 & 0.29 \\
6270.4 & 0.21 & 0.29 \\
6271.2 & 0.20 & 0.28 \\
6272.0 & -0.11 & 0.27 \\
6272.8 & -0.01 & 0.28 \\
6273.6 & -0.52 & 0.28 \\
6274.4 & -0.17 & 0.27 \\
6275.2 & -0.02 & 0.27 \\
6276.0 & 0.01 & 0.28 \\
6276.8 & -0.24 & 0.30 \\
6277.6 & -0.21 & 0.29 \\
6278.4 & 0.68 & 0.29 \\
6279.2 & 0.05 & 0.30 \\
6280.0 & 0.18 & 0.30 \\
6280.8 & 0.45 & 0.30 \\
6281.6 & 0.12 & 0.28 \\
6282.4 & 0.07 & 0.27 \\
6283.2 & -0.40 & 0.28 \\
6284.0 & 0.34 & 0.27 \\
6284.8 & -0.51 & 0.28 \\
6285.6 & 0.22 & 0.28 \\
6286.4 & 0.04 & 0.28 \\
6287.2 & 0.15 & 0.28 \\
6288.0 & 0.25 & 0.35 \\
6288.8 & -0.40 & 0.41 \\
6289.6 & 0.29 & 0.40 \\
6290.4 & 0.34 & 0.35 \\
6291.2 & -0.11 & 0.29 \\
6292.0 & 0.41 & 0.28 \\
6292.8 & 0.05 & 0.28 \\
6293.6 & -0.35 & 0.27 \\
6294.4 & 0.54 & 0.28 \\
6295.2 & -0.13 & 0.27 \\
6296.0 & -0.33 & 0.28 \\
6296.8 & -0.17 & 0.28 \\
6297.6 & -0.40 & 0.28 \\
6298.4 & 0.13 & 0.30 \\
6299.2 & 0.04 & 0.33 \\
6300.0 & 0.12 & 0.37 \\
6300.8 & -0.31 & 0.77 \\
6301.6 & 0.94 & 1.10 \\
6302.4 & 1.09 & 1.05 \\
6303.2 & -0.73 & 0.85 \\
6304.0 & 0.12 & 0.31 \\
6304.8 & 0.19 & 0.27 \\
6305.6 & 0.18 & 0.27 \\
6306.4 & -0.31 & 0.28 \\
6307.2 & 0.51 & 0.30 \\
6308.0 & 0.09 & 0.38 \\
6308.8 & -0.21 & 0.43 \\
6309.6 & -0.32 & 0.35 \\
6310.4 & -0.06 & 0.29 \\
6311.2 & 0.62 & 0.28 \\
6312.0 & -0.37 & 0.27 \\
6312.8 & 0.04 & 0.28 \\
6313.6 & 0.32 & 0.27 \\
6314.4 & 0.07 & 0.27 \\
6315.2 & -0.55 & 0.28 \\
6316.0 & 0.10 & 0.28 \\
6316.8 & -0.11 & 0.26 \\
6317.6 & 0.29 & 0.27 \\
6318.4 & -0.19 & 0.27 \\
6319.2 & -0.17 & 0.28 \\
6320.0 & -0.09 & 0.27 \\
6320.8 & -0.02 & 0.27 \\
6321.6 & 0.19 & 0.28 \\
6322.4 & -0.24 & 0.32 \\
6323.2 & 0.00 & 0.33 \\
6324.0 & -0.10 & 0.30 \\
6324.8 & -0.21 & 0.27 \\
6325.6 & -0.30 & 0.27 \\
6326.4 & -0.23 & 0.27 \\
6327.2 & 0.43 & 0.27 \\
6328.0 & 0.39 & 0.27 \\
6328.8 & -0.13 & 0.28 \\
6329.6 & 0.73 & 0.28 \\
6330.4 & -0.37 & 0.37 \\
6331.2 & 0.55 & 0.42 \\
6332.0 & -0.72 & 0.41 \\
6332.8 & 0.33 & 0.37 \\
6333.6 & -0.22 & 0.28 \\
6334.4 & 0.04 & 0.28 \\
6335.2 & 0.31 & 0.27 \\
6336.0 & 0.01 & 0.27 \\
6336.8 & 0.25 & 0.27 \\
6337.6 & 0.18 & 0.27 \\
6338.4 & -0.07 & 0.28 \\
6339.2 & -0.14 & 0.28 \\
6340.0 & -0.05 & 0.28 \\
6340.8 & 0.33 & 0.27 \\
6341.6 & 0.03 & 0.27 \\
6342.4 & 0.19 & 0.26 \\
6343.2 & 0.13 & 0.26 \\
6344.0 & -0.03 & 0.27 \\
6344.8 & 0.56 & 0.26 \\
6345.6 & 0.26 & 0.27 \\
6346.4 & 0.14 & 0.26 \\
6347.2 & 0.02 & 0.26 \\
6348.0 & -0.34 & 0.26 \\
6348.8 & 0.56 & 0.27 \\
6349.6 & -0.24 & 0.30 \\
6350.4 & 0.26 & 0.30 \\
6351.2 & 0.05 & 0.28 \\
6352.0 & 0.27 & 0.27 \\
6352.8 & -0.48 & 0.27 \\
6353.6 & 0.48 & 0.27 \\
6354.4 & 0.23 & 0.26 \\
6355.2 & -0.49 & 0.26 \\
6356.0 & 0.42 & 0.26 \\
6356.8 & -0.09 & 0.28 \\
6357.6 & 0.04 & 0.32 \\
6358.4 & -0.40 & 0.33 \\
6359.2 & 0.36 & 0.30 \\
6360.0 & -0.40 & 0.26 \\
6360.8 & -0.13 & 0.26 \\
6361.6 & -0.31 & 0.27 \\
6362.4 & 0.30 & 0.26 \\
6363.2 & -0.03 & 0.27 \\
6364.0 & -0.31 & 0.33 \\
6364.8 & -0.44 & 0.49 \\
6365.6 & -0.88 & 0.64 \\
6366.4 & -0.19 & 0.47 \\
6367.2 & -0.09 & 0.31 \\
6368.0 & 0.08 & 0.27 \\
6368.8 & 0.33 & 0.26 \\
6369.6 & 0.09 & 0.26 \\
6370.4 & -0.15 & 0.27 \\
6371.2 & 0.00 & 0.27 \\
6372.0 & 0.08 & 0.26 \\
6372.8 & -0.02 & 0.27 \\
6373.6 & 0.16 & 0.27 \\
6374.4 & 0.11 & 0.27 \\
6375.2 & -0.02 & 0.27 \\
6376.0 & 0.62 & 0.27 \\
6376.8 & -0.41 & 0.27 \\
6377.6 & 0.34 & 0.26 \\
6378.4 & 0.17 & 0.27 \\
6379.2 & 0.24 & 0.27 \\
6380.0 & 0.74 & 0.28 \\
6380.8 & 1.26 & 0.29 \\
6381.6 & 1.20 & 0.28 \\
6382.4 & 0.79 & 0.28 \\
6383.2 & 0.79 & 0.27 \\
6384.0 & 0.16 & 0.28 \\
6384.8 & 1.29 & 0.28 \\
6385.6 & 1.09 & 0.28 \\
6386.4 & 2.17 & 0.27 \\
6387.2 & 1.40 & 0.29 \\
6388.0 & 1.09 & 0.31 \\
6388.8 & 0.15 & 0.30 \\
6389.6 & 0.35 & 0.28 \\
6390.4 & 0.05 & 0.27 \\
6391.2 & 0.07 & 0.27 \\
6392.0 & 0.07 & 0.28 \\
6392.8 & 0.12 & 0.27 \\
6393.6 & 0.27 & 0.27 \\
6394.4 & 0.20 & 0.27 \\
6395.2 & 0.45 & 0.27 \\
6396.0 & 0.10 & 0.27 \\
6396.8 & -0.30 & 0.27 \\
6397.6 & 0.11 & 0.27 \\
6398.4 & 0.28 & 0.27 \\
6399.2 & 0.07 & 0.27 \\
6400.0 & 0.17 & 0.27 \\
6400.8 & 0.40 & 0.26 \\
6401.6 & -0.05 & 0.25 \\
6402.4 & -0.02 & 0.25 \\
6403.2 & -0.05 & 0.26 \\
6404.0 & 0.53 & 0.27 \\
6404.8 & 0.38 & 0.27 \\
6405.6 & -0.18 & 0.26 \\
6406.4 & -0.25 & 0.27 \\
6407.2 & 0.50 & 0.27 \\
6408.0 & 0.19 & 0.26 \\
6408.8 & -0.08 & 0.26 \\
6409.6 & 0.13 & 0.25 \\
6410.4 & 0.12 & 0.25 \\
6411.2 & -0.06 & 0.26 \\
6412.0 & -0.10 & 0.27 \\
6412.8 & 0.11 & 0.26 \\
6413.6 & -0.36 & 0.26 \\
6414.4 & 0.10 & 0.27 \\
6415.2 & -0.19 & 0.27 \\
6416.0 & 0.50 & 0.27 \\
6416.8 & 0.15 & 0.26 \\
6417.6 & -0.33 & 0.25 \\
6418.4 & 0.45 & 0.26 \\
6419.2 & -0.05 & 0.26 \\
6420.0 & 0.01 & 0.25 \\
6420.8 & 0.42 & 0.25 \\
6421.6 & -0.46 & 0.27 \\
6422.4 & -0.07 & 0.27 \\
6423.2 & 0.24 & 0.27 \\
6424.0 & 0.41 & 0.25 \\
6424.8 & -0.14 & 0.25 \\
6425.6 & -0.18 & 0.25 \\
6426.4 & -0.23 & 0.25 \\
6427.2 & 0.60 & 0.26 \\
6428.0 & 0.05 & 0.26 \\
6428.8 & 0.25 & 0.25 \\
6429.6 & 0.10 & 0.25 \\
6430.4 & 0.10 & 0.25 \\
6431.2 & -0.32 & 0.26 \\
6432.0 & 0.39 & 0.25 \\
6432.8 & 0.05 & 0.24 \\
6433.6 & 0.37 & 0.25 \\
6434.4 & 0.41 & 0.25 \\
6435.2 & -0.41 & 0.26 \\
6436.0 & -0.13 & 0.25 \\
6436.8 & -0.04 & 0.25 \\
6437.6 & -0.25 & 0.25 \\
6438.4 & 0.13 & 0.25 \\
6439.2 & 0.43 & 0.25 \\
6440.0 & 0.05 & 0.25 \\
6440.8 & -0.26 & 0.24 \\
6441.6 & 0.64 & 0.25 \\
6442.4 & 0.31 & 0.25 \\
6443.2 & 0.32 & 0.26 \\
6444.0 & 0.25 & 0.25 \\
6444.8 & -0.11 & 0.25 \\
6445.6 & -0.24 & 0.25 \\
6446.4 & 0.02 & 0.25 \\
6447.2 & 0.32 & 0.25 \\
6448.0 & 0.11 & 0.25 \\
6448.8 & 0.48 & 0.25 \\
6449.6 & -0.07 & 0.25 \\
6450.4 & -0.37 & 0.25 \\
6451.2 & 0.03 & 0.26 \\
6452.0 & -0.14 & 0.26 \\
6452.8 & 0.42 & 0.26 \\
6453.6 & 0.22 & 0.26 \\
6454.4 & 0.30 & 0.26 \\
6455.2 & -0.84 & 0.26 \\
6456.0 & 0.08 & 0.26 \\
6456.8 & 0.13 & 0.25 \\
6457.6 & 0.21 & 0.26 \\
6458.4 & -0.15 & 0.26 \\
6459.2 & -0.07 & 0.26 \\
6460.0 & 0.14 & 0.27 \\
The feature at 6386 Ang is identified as [O II]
